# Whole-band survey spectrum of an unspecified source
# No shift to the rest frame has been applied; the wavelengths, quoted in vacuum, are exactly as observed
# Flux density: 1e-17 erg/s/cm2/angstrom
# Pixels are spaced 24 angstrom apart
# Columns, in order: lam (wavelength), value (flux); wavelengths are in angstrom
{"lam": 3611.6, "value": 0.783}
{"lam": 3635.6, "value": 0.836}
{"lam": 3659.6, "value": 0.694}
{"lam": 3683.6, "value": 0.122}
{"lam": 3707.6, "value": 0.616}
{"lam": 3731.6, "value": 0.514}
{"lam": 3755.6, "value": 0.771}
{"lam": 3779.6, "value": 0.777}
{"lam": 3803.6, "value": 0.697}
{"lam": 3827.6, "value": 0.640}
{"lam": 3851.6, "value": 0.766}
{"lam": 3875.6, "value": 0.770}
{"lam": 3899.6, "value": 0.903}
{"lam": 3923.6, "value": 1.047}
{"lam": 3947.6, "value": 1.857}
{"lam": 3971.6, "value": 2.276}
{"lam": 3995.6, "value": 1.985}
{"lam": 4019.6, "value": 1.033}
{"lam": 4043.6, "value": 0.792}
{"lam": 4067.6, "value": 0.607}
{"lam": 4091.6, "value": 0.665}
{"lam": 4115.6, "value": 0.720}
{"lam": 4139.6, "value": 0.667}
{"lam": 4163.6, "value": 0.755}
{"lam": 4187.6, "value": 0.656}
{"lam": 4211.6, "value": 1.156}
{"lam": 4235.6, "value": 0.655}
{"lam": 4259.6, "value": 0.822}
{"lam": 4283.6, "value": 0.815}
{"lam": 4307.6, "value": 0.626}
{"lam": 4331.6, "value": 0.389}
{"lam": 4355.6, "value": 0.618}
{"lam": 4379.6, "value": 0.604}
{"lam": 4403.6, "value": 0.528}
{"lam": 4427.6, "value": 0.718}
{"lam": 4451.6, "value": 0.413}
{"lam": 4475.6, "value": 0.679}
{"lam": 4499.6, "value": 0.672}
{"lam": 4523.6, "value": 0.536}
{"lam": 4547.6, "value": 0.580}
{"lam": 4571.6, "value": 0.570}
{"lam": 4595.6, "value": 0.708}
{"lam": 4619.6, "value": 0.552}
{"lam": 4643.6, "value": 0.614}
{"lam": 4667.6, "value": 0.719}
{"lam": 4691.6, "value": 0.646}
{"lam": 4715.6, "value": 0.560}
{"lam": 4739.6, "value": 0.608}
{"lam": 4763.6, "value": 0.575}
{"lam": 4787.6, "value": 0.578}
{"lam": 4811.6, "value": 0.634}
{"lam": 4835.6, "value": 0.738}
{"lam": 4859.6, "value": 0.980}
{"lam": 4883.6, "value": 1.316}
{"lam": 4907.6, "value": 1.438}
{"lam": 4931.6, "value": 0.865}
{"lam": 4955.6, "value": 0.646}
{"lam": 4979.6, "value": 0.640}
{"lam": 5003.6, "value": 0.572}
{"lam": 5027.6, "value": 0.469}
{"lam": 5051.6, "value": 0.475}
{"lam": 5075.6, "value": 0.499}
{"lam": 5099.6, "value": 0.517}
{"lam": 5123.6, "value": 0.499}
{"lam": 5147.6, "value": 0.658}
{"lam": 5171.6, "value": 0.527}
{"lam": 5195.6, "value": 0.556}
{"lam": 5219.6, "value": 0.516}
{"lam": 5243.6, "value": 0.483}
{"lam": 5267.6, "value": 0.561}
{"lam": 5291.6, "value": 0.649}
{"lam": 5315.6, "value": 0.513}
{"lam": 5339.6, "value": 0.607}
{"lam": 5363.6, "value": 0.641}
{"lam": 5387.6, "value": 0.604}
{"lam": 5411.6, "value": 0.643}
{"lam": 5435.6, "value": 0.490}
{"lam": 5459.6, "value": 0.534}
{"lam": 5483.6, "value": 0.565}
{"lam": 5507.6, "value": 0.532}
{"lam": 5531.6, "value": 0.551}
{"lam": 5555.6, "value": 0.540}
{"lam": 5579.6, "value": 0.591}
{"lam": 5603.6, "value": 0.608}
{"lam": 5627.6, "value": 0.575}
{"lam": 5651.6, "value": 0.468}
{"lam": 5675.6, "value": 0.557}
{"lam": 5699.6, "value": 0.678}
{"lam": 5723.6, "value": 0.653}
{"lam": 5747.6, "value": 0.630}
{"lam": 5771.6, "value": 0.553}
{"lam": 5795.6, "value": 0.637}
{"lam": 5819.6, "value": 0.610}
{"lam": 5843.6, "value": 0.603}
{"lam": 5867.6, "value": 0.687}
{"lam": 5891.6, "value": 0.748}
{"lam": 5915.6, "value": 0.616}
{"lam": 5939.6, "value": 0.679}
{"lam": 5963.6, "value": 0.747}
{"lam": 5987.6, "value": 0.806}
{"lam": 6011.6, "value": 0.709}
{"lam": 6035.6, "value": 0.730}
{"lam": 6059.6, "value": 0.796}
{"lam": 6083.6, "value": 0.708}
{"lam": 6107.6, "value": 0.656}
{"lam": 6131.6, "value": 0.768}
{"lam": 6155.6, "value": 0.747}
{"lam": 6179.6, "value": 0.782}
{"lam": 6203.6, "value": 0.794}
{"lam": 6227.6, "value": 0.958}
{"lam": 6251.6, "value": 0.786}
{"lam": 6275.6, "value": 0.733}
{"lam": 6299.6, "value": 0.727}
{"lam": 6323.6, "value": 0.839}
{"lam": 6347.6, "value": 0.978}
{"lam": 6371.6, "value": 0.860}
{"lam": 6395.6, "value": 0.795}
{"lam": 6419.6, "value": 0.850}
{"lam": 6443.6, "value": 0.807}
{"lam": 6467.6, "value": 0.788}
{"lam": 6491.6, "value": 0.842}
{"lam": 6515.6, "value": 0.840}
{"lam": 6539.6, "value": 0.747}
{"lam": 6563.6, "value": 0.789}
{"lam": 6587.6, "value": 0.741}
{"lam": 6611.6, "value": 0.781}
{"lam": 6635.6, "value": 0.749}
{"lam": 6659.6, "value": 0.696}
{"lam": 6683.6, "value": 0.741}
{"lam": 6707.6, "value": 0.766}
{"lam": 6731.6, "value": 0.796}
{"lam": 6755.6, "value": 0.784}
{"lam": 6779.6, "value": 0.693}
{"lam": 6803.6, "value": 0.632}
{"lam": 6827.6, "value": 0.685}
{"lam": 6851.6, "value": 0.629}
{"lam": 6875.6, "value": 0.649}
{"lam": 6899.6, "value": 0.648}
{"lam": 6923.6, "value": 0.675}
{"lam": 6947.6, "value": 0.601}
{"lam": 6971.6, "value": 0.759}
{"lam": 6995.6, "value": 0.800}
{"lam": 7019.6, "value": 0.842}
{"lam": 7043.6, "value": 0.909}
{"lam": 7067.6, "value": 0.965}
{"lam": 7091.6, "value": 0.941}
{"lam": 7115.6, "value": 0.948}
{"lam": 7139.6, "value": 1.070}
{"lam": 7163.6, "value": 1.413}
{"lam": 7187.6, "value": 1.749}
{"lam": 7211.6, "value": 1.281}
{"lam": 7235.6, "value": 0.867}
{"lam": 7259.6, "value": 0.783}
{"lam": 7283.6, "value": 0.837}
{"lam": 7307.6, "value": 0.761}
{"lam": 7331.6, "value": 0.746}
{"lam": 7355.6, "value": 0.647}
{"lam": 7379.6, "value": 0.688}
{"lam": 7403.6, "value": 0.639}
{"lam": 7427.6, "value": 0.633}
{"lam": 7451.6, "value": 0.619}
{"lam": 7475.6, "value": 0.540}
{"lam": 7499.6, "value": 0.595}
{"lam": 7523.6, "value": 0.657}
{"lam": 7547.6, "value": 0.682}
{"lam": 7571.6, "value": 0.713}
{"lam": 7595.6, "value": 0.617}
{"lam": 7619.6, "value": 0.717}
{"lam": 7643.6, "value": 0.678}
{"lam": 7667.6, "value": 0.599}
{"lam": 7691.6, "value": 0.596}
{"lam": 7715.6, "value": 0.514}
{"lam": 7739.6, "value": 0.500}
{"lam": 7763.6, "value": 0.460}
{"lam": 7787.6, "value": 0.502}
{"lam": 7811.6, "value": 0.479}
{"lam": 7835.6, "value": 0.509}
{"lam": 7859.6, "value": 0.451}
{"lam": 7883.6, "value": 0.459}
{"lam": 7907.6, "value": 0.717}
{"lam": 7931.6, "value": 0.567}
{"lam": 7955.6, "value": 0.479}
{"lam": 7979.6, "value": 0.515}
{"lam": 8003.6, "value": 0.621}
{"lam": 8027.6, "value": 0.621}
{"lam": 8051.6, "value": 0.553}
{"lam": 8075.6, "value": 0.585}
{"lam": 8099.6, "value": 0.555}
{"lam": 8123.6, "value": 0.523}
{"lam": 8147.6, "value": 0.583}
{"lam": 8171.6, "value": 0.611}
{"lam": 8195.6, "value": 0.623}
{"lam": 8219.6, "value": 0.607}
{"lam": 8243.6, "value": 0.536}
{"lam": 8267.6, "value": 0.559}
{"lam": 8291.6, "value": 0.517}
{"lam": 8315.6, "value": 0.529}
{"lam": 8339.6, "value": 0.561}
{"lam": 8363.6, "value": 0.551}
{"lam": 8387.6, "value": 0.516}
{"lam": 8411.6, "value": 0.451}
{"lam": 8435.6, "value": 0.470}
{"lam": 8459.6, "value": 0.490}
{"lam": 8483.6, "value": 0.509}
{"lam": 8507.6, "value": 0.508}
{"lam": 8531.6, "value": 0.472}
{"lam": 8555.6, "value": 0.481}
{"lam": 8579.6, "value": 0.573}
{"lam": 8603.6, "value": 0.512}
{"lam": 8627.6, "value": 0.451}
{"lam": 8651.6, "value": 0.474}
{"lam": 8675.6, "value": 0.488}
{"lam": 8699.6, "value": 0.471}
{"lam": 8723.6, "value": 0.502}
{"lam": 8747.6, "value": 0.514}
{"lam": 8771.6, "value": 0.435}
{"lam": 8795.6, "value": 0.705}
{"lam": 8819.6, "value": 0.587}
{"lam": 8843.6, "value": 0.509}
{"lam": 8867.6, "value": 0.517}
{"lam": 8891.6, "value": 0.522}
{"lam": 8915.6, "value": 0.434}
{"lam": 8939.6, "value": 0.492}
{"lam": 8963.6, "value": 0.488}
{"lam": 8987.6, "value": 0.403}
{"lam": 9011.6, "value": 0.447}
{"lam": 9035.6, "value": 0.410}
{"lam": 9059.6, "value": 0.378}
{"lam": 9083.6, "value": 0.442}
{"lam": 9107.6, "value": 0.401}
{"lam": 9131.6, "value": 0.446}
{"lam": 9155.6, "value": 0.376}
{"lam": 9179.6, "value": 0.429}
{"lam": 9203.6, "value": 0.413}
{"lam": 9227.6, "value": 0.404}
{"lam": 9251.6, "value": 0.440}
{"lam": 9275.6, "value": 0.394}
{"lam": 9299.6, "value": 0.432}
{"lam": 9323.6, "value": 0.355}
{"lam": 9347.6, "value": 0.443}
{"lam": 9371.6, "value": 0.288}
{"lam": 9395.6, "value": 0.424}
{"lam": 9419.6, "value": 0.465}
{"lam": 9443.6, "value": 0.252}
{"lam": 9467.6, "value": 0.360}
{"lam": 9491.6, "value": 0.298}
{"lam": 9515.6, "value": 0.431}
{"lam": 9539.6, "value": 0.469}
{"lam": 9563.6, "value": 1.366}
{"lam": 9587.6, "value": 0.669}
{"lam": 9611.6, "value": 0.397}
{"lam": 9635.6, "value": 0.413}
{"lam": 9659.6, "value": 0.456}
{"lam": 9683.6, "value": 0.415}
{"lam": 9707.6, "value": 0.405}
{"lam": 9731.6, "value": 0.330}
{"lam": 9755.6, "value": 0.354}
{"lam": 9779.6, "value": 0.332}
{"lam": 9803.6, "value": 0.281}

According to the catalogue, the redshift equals 1.57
